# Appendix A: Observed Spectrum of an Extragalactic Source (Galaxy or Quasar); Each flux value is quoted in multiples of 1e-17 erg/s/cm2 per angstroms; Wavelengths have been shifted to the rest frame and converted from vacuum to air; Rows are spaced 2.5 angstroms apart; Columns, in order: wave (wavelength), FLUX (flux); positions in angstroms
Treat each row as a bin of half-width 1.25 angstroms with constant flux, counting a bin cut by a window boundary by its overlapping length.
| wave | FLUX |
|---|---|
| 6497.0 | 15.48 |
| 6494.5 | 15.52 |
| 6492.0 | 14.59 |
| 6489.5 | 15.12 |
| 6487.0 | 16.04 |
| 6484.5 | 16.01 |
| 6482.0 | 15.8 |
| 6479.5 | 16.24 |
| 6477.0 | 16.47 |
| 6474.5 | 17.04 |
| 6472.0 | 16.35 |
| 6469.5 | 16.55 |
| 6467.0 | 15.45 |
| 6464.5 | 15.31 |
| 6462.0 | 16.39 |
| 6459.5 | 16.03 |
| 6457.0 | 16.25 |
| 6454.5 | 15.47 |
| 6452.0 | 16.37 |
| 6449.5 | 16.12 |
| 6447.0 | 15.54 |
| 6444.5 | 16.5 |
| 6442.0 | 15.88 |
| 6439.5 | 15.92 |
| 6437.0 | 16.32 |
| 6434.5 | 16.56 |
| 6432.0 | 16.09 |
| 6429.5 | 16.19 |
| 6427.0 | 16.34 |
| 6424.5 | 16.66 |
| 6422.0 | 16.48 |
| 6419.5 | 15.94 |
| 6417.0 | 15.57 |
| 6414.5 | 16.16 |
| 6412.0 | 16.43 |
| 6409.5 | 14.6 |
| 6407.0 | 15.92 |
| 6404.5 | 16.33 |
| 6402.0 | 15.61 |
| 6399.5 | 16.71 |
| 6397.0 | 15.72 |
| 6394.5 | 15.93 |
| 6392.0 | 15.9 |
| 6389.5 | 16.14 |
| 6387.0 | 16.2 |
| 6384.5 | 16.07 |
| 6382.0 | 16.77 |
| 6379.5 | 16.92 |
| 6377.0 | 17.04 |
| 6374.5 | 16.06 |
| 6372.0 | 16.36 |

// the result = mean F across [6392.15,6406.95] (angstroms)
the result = 16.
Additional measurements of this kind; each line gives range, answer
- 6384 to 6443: 16.1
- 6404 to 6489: 16.1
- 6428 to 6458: 16.1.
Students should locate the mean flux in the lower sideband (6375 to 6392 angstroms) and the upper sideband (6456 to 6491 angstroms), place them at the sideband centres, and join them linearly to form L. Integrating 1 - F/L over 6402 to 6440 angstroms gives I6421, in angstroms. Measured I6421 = 0.5 angstroms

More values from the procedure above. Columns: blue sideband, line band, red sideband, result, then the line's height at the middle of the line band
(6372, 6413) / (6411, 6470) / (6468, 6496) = -0.2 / 16.1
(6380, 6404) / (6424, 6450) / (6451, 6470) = -0.3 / 16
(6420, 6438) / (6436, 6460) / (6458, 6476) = 0.3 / 16.3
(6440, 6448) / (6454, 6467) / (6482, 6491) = 0.0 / 15.9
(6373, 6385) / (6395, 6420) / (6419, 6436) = 0.8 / 16.4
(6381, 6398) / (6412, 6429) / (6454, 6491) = -0.1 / 16.1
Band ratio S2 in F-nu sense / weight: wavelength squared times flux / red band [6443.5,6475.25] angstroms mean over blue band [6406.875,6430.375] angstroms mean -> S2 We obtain 1.02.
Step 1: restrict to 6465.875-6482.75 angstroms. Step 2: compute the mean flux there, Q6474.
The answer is 16.3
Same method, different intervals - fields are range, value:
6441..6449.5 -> 16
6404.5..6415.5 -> 15.8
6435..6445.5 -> 16.2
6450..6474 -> 16.1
